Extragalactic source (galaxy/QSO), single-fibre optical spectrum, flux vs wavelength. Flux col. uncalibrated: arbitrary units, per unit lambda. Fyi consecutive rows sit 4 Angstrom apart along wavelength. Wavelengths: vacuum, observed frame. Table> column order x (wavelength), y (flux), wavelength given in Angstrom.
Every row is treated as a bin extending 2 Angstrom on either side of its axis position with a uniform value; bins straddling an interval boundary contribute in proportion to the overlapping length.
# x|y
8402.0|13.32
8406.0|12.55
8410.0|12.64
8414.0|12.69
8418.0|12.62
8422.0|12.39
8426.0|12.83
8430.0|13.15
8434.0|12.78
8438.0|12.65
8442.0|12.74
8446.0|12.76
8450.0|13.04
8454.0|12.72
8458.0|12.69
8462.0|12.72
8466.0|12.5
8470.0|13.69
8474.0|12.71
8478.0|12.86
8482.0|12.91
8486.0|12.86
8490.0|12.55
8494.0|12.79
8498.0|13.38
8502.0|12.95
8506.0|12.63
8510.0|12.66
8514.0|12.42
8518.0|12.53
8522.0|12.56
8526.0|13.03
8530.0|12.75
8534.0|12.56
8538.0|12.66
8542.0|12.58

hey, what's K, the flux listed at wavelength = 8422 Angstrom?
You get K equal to 12.39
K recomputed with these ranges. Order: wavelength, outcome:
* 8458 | 12.69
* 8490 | 12.55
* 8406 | 12.55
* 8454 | 12.72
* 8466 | 12.5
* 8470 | 13.69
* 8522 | 12.56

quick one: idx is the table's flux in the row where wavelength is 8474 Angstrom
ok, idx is 12.71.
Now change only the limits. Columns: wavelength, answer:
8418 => 12.62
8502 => 12.95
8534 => 12.56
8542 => 12.58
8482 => 12.91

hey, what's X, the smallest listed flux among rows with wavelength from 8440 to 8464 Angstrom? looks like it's 12.69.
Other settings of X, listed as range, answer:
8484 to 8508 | 12.55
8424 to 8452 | 12.65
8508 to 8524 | 12.42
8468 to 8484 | 12.71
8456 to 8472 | 12.5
